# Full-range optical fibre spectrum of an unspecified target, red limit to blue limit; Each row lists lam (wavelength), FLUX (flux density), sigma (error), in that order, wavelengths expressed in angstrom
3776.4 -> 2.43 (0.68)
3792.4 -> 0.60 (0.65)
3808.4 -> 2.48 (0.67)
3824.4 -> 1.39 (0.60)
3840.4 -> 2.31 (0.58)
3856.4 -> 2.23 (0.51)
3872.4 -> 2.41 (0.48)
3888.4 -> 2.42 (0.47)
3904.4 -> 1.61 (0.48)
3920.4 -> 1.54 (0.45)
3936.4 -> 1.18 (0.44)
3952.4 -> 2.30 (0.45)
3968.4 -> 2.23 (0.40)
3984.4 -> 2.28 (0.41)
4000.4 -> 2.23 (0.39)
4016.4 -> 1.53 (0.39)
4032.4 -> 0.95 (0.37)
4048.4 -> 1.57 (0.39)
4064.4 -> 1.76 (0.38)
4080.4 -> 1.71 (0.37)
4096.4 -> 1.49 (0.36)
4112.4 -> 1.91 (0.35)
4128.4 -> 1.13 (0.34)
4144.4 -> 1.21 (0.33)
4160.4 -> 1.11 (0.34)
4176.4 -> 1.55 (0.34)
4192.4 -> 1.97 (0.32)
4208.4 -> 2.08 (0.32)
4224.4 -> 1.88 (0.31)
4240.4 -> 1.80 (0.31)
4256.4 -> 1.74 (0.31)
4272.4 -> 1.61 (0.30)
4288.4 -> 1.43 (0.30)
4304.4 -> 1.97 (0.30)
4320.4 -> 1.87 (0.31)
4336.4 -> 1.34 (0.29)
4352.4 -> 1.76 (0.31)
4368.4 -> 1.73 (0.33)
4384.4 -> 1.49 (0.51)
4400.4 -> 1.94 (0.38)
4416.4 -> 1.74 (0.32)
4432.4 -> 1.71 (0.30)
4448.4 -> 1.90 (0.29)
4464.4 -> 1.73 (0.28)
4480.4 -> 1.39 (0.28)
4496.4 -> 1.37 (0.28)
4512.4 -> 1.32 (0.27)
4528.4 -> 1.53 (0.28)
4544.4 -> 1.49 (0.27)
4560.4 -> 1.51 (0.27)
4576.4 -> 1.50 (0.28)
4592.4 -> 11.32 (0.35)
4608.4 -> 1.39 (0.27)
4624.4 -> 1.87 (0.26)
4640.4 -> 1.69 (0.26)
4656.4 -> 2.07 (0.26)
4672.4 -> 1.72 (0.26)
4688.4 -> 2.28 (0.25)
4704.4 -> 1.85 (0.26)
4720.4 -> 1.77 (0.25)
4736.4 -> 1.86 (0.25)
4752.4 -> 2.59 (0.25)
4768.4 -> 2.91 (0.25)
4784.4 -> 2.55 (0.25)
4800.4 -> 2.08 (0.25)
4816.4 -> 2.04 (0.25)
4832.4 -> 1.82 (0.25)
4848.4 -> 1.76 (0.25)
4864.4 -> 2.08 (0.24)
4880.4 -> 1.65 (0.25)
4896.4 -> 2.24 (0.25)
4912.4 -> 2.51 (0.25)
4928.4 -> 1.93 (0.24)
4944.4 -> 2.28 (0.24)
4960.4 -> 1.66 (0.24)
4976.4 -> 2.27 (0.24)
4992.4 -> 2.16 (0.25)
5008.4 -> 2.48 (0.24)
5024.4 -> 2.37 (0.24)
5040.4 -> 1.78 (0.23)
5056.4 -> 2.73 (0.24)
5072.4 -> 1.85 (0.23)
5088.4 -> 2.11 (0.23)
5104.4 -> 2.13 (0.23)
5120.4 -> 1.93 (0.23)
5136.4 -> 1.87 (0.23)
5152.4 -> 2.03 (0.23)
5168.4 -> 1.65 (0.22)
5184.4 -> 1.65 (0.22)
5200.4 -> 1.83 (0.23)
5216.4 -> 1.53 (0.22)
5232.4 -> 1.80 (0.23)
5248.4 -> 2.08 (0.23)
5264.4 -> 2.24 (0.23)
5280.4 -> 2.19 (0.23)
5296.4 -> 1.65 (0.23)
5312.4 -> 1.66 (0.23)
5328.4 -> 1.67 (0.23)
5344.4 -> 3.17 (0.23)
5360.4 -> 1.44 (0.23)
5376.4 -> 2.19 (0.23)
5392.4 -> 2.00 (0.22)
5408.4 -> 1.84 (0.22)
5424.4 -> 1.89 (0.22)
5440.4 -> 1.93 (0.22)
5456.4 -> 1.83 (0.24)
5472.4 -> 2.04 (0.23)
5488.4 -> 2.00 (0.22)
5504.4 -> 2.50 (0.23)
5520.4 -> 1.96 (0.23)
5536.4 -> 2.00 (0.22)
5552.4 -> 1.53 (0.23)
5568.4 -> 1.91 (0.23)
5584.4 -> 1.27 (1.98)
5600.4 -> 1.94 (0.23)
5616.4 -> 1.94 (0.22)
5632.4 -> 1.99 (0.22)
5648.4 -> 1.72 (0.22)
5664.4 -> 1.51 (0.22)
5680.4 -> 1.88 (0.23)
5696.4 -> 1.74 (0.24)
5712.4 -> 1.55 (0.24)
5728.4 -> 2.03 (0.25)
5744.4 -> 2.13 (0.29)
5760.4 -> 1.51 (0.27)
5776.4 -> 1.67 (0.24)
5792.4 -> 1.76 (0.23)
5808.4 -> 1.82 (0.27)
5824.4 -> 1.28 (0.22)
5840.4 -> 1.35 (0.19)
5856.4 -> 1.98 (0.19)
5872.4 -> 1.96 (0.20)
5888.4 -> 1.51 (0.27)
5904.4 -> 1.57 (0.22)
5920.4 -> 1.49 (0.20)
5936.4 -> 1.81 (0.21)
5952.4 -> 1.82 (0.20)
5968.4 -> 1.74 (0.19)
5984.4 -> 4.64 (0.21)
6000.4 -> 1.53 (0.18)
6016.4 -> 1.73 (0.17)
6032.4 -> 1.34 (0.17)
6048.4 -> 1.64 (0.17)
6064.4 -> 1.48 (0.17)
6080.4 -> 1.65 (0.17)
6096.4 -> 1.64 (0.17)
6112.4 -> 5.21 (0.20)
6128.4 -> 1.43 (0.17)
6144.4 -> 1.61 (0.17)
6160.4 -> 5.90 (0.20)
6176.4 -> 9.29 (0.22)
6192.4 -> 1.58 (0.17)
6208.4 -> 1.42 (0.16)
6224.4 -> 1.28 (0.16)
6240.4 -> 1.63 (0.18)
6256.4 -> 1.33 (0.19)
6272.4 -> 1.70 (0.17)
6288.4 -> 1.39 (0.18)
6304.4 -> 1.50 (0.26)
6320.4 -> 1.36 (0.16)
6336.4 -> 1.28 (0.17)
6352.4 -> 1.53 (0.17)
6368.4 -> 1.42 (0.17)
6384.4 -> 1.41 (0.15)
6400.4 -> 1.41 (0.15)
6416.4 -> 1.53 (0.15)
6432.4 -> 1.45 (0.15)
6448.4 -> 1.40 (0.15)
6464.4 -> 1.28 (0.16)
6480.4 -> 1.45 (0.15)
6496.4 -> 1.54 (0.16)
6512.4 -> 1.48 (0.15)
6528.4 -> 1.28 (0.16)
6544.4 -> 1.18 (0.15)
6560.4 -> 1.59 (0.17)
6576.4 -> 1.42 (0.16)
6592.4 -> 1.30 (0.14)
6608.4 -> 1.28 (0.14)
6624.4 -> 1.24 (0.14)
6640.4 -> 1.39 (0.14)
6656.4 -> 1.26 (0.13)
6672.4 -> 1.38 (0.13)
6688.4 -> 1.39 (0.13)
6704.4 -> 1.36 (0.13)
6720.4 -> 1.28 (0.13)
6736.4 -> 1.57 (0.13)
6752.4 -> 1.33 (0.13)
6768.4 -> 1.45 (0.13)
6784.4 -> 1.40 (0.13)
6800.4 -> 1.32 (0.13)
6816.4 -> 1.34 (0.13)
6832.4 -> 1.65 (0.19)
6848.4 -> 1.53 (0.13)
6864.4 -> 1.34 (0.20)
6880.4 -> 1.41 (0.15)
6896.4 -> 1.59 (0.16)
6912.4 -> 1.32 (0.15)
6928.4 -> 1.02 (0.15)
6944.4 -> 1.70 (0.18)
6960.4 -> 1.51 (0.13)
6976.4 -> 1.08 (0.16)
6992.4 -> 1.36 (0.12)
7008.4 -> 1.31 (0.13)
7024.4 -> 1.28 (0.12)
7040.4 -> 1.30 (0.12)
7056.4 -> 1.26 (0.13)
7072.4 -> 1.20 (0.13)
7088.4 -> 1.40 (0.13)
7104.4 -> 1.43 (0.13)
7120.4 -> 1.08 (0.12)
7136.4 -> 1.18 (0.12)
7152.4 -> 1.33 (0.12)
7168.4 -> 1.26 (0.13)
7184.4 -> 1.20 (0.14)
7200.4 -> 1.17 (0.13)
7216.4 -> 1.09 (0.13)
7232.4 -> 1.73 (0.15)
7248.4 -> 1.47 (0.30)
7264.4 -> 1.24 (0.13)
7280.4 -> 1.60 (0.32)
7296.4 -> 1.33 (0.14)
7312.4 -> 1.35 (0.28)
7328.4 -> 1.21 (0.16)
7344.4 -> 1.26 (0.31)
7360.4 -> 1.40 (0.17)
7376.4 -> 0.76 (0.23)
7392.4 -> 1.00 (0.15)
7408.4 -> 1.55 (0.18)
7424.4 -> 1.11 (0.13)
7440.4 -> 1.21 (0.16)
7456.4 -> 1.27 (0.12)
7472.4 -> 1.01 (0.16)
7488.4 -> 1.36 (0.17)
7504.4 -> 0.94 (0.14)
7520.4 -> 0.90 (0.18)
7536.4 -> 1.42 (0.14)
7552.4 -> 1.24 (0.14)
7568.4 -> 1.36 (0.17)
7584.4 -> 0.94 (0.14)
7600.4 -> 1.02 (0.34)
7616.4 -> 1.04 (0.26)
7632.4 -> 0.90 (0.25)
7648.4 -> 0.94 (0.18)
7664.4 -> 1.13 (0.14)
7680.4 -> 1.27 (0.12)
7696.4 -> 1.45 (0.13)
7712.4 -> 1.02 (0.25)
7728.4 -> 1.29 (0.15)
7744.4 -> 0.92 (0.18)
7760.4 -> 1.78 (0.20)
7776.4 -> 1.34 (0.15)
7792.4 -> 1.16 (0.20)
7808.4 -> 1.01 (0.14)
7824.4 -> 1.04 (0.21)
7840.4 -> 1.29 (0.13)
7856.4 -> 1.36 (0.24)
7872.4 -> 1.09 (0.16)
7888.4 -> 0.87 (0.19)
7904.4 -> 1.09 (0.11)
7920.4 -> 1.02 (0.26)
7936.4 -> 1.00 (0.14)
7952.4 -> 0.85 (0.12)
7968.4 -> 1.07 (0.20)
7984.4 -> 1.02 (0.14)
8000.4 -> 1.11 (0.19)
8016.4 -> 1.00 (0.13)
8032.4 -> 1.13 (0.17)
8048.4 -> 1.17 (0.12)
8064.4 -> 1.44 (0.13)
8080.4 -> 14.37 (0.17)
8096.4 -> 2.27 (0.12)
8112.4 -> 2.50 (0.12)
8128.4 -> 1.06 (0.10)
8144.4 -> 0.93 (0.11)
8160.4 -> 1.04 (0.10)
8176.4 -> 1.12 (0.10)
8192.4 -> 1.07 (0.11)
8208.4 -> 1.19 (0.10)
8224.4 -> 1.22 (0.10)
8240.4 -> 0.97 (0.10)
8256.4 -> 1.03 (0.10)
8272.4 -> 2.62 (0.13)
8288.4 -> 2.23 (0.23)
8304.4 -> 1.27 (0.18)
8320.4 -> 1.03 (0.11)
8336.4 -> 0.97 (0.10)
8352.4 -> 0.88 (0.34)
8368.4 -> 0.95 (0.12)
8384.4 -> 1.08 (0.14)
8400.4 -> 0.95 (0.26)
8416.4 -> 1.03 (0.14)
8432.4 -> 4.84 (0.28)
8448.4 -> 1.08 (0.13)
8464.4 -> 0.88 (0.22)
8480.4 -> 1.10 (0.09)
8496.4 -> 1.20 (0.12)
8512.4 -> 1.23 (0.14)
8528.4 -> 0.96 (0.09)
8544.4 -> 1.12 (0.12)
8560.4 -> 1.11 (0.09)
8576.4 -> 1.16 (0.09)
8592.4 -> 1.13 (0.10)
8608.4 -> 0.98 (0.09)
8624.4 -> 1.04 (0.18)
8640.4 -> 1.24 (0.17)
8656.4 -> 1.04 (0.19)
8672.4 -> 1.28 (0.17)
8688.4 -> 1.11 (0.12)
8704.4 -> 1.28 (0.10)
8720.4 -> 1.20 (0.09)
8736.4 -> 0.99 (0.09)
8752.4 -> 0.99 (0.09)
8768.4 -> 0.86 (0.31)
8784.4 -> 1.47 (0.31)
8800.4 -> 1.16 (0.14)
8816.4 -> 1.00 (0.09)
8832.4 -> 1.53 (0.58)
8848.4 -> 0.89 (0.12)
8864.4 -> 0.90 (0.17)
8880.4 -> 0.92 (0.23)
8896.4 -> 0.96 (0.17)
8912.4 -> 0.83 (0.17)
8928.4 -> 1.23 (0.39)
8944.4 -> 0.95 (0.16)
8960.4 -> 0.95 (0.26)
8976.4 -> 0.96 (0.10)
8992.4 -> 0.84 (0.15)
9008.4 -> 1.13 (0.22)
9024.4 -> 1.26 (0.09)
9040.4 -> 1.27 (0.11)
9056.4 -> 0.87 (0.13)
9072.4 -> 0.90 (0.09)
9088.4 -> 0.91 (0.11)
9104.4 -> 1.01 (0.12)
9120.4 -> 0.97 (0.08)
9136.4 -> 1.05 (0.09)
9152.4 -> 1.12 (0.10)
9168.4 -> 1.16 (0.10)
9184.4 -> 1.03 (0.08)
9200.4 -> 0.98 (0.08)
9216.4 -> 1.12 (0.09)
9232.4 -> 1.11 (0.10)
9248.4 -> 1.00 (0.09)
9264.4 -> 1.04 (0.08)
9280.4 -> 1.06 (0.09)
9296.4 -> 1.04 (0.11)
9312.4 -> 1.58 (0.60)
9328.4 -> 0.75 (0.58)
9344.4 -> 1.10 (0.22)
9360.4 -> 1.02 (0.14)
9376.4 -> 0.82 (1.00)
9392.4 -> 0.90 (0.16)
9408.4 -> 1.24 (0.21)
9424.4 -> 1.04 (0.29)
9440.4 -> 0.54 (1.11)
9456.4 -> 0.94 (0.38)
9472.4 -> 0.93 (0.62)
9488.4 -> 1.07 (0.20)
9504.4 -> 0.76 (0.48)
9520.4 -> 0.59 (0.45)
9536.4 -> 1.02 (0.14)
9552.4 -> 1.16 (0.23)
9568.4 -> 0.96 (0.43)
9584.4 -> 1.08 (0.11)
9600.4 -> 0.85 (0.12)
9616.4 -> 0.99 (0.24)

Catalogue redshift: 0.232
